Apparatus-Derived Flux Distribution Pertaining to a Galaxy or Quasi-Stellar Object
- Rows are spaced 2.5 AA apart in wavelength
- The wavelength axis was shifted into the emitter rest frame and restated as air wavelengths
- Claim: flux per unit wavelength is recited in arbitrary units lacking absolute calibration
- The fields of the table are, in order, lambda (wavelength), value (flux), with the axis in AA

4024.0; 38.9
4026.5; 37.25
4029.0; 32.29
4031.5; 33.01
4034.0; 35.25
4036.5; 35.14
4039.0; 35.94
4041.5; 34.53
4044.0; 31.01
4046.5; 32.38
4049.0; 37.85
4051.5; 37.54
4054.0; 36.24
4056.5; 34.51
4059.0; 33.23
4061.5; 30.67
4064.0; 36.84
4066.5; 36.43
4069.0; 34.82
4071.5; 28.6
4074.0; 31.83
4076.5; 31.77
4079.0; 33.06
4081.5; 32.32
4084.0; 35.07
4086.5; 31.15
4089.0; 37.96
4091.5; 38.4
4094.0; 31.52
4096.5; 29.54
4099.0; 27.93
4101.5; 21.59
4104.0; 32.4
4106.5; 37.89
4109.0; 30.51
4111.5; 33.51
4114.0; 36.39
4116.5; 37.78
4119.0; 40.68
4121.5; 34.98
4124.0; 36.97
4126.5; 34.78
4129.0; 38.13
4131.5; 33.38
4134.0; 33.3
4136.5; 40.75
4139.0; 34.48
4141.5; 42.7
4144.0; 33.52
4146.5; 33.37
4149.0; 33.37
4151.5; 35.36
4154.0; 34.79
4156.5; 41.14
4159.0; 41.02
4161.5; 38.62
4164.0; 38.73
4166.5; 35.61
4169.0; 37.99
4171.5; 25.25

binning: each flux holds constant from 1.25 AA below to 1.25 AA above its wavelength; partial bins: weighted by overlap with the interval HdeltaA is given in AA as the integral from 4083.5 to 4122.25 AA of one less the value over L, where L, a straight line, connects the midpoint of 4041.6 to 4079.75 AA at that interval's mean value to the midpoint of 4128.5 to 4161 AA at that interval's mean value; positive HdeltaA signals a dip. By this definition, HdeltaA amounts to 1.8 AA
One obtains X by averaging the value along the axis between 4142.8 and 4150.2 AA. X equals 33.4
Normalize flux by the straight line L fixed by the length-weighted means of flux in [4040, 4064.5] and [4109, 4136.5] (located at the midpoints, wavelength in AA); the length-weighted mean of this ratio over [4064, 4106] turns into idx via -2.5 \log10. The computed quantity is 0.09 mag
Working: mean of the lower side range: 34.4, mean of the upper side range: 36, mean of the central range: 32.4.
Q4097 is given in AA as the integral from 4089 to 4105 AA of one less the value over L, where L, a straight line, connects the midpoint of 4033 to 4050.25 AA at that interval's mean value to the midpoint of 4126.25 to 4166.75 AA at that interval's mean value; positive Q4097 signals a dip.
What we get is 2.19 AA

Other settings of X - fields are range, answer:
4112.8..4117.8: 37.1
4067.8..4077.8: 31.7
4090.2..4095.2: 35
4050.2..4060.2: 35.4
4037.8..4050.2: 34.3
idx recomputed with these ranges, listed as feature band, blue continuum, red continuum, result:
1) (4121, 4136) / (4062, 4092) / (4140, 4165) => 0.018 mag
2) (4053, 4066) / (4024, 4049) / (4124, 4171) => 0.017 mag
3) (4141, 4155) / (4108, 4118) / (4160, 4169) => 0.051 mag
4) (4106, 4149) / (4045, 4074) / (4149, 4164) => 0.025 mag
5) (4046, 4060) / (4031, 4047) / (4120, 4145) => -0.035 mag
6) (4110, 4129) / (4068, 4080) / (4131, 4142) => -0.031 mag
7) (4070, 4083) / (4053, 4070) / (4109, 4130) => 0.112 mag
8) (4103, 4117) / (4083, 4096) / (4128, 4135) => 0.002 mag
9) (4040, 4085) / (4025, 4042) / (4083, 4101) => -0.003 mag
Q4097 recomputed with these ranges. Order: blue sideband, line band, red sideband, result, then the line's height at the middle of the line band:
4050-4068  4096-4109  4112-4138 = 2.21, 36.1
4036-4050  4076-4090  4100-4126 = 0.29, 34.3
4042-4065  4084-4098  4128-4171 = 0.62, 35.3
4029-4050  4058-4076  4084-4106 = -0.08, 33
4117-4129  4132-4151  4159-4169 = 0.87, 37.5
